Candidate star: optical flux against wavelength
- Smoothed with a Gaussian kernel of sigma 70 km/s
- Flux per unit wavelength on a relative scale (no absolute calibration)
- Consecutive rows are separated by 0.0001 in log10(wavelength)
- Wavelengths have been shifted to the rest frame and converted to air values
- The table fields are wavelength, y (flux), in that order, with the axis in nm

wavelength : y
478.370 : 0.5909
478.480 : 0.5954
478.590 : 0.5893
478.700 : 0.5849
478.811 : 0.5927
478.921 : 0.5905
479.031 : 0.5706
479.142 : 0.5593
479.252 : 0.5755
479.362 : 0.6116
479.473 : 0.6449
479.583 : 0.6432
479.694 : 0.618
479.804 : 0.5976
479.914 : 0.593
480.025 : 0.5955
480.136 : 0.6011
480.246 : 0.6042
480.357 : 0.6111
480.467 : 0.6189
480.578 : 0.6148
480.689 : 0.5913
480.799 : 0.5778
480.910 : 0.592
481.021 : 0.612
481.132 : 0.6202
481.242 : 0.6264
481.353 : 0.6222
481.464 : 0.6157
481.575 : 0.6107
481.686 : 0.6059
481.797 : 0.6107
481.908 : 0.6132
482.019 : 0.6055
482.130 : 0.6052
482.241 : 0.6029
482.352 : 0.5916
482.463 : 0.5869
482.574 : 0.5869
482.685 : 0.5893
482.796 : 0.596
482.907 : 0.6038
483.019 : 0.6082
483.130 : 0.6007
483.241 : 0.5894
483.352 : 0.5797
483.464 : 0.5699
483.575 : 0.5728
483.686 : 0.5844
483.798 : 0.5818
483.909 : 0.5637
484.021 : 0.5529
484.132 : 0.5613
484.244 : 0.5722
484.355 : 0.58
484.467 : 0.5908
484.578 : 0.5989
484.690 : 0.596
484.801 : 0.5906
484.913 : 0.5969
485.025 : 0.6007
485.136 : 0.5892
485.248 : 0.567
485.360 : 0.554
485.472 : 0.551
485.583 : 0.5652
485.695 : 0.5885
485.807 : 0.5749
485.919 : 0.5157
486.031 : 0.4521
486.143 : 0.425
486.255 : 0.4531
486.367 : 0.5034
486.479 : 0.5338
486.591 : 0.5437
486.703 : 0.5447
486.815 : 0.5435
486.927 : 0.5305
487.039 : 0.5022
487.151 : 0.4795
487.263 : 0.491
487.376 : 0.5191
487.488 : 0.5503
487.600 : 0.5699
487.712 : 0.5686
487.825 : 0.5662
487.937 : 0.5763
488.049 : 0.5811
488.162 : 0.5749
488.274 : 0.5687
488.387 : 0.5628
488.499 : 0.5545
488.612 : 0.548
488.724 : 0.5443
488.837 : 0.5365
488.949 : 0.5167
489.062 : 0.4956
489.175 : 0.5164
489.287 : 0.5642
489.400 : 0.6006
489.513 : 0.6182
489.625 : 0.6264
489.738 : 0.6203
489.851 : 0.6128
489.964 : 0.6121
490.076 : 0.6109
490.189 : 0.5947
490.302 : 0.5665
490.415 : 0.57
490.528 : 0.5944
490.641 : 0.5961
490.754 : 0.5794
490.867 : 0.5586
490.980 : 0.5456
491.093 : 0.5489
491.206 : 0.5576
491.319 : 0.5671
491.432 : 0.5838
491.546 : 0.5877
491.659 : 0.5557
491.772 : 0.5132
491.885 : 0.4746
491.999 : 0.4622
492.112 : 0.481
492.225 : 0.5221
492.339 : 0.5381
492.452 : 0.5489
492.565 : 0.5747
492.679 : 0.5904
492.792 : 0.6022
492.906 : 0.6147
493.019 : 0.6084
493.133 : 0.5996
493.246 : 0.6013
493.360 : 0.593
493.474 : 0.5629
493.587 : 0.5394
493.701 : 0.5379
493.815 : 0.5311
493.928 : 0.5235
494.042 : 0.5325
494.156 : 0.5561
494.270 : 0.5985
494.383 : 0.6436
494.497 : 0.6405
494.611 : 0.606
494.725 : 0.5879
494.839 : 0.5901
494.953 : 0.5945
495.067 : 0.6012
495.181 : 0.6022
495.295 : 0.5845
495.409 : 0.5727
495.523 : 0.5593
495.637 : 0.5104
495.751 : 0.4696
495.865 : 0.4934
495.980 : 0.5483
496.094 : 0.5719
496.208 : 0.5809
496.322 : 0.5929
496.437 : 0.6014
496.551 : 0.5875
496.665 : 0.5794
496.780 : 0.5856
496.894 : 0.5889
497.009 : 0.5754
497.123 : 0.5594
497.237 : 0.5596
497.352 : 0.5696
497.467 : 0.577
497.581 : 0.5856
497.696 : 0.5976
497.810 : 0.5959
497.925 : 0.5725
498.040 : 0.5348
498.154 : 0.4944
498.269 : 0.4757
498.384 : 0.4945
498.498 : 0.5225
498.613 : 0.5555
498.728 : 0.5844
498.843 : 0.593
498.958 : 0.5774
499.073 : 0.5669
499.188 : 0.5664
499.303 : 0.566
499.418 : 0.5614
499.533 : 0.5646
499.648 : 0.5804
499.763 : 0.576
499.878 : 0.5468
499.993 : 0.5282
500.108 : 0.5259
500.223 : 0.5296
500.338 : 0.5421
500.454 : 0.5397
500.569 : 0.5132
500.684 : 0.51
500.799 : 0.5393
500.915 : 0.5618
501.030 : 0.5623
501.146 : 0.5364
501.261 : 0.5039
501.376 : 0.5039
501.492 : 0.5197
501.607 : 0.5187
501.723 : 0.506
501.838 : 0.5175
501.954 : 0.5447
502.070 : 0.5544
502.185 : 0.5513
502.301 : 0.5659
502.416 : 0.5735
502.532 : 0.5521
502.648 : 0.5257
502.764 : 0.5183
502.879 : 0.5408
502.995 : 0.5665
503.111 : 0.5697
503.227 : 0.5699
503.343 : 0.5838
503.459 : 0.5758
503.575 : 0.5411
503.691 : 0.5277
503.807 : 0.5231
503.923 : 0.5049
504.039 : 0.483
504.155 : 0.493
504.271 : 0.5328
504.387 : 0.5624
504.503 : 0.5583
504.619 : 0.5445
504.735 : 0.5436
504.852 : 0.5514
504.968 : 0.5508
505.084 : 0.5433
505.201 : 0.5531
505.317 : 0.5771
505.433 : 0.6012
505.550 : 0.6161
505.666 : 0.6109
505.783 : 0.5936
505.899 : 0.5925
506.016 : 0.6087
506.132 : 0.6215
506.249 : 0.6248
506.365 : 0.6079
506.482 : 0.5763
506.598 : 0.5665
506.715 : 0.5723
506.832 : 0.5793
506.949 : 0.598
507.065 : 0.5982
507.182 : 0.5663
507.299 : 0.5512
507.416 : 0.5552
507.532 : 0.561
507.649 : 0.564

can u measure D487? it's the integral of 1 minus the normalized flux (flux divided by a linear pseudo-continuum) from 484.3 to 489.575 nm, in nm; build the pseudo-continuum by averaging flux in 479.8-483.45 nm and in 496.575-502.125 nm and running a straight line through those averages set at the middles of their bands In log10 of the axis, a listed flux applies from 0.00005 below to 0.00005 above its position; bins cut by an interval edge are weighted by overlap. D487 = 0.336 nm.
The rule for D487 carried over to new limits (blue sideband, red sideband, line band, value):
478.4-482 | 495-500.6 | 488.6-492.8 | 0.114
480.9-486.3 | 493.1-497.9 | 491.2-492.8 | 0.094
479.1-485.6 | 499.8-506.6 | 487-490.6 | 0.110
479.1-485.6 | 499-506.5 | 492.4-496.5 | -0.031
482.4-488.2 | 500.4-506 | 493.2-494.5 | -0.036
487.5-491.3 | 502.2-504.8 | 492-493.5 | -0.010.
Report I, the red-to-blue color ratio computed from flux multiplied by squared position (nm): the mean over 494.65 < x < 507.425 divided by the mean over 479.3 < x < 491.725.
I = 1.03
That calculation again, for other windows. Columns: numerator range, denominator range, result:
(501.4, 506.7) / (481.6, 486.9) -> 1.06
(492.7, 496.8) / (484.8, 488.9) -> 1.09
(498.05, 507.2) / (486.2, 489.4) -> 1.09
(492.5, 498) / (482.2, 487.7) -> 1.07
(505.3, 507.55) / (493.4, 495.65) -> 1.08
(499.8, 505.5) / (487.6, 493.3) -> 1.00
